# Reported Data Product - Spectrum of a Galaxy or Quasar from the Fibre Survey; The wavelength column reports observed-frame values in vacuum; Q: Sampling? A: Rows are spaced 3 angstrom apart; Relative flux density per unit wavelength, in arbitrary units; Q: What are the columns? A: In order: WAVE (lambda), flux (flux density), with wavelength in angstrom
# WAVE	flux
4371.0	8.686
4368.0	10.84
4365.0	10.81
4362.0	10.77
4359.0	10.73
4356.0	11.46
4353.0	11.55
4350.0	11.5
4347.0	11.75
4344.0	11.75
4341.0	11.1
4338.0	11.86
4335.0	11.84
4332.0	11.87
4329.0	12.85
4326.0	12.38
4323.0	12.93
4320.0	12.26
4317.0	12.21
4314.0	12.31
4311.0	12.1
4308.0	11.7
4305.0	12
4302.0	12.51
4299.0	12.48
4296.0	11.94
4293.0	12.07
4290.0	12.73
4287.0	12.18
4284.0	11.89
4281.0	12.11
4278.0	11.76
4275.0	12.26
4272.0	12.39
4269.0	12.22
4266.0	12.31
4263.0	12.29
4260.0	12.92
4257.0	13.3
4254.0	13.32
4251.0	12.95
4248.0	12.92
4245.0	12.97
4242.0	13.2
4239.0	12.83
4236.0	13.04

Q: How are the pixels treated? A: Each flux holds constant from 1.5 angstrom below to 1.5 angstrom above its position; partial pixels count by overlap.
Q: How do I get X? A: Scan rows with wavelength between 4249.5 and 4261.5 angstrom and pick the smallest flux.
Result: 12.92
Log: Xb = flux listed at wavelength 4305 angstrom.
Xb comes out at 12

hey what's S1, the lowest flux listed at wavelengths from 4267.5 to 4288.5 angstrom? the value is 11.76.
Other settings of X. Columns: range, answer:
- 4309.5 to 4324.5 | 12.1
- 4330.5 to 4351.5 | 11.1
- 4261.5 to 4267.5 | 12.29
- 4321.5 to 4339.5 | 11.84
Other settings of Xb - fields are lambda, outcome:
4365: 10.81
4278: 11.76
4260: 12.92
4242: 13.2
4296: 11.94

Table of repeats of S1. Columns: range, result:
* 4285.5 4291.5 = 12.18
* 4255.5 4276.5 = 12.22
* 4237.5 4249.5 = 12.83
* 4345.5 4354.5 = 11.5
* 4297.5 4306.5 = 12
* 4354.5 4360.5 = 10.73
